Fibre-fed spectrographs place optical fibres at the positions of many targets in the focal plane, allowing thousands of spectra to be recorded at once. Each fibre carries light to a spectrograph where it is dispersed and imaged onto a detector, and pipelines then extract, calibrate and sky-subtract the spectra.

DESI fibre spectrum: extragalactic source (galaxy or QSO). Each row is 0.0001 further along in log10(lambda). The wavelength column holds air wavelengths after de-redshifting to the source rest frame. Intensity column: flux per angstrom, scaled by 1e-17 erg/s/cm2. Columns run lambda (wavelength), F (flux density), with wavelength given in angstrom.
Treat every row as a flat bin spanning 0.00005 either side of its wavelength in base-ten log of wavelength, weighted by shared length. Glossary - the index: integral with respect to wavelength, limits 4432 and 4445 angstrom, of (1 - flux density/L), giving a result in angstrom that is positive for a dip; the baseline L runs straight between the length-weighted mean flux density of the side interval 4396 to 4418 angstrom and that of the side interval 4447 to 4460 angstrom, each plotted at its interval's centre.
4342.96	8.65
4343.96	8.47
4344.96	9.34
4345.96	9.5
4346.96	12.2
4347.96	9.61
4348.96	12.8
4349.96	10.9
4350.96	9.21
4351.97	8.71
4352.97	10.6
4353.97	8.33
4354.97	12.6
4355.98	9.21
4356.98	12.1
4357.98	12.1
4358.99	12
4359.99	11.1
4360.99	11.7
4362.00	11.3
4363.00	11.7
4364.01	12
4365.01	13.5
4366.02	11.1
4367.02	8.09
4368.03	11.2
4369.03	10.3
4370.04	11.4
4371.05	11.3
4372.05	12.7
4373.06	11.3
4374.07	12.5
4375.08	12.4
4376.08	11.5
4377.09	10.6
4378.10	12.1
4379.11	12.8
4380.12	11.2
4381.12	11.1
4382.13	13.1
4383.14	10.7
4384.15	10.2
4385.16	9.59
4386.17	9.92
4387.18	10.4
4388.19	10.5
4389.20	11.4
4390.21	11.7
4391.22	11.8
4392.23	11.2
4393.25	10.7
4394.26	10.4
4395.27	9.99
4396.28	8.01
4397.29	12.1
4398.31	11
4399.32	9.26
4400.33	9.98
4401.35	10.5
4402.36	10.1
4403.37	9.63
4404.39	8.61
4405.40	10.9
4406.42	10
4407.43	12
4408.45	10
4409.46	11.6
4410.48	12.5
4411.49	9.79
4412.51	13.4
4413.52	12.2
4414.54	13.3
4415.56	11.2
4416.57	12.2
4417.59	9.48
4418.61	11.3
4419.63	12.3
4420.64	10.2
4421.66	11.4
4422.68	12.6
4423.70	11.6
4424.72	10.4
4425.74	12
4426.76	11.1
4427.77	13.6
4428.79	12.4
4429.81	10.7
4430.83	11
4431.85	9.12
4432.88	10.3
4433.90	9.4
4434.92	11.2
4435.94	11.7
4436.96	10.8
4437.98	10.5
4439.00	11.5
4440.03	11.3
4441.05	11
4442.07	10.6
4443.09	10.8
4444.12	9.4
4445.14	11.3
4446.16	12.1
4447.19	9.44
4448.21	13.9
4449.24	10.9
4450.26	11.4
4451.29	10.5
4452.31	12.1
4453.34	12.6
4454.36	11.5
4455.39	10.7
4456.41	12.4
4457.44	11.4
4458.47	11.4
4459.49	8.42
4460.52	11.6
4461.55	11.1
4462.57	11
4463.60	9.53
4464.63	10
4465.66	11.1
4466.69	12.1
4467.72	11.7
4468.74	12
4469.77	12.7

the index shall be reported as 0.57 angstrom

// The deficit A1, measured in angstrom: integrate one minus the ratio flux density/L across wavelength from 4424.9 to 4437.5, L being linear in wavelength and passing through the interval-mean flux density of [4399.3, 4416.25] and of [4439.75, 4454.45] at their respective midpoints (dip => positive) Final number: 0.0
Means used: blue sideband 10.9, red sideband 11.3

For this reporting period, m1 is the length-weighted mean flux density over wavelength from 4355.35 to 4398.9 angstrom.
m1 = 11.2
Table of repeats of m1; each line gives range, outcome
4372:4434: 11.1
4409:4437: 11.4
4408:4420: 11.6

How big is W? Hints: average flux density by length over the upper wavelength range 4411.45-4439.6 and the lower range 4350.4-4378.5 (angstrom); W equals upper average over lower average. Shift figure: 1.02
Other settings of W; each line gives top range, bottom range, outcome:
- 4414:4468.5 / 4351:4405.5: 1.02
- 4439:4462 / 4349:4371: 1.02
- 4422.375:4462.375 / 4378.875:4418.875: 1.03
